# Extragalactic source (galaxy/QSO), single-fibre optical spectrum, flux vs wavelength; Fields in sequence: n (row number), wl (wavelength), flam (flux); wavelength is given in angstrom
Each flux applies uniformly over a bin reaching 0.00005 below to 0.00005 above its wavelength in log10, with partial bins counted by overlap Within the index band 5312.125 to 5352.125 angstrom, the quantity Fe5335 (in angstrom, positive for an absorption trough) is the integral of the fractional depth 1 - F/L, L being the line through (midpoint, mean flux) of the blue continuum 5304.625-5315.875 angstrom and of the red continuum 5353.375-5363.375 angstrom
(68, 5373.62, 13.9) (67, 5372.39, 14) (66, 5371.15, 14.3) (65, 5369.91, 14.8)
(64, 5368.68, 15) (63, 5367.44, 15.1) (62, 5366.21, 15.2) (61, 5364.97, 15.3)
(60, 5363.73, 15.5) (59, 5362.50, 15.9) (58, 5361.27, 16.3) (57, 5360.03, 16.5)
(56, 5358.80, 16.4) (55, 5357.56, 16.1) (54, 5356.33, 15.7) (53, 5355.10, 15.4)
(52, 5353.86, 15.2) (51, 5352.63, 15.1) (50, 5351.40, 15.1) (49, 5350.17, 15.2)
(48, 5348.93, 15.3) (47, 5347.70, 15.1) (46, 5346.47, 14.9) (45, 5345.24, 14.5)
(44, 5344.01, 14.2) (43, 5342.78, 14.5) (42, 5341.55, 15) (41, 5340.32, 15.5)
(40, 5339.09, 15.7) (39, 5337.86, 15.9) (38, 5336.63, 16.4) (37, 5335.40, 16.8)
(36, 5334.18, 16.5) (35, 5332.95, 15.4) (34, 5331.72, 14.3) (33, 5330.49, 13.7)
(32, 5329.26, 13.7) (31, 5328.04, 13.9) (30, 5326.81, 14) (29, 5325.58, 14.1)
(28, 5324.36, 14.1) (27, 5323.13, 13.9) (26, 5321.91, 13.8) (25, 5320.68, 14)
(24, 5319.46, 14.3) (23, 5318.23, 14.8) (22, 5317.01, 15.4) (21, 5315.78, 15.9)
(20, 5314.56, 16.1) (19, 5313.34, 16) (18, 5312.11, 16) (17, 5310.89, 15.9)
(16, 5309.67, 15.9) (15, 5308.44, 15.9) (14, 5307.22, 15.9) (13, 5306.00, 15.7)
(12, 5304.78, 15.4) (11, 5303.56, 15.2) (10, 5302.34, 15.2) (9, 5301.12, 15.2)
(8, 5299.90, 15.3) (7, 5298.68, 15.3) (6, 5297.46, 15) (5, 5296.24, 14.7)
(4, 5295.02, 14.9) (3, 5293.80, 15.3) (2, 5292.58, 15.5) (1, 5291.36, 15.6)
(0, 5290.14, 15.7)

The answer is 2.4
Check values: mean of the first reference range 15.9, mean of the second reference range 15.9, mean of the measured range 15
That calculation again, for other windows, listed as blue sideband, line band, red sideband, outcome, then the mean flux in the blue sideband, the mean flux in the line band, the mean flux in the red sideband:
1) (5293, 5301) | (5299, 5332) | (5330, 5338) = 0.81 angstrom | 15.1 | 15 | 15.6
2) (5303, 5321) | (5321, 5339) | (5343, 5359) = 0.70 angstrom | 15.5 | 14.8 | 15.2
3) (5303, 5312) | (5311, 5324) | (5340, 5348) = 0.37 angstrom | 15.7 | 15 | 14.8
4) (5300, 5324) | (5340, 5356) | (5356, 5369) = 0.62 angstrom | 15.3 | 15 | 15.7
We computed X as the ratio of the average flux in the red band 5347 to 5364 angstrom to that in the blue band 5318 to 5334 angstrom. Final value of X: 1.10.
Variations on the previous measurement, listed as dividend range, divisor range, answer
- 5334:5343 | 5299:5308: 1.02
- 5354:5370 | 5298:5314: 1.00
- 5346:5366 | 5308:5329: 1.04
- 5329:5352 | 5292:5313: 0.98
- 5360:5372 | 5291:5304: 1.01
